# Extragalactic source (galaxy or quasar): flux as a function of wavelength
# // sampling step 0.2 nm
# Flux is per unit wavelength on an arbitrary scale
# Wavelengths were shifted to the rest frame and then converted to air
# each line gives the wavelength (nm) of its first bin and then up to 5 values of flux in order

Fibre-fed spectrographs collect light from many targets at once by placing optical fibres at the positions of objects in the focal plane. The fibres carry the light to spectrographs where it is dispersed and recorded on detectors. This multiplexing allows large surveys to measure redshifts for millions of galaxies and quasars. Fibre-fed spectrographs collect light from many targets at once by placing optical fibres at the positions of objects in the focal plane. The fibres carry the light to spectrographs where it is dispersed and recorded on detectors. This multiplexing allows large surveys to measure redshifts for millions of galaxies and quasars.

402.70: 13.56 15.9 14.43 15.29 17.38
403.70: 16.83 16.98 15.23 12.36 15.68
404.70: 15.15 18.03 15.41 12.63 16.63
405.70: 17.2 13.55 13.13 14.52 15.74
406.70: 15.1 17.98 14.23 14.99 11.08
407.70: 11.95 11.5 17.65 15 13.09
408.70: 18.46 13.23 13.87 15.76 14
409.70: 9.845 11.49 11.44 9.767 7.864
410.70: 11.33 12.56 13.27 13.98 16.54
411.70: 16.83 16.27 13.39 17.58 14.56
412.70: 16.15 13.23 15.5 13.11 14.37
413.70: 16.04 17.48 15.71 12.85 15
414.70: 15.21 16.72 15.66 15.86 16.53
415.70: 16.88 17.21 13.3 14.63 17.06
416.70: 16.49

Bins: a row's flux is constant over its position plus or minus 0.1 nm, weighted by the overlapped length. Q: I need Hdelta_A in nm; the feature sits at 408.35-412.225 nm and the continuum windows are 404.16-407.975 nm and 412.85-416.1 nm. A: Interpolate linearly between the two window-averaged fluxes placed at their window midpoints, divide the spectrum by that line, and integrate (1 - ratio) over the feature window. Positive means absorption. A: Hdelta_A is 0.43 nm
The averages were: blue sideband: 14.6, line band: 13.4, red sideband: 15.4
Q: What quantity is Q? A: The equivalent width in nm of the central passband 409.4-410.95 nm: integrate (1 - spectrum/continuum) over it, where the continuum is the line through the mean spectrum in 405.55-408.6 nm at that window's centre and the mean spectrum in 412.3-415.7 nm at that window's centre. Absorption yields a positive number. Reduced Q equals 0.41 nm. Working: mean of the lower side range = 14.5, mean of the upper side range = 15.4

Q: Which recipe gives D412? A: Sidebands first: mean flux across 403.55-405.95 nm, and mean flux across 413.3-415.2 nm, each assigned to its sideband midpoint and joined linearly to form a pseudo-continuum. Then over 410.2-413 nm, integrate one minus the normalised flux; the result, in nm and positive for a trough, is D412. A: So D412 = 0.287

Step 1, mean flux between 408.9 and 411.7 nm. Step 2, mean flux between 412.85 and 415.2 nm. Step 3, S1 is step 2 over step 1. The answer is 1.20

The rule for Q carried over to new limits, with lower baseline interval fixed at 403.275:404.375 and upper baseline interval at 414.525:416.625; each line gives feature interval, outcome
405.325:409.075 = 0.27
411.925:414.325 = 0.11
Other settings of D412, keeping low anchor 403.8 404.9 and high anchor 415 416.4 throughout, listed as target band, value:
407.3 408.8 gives 0.13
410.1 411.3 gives 0.33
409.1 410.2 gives 0.20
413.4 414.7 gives 0.04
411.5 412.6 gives -0.01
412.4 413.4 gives 0.07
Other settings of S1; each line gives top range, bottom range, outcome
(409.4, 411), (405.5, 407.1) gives 0.72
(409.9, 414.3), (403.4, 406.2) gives 0.91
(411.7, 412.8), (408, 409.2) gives 1.03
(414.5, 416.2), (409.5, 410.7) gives 1.51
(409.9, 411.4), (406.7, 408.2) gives 0.80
